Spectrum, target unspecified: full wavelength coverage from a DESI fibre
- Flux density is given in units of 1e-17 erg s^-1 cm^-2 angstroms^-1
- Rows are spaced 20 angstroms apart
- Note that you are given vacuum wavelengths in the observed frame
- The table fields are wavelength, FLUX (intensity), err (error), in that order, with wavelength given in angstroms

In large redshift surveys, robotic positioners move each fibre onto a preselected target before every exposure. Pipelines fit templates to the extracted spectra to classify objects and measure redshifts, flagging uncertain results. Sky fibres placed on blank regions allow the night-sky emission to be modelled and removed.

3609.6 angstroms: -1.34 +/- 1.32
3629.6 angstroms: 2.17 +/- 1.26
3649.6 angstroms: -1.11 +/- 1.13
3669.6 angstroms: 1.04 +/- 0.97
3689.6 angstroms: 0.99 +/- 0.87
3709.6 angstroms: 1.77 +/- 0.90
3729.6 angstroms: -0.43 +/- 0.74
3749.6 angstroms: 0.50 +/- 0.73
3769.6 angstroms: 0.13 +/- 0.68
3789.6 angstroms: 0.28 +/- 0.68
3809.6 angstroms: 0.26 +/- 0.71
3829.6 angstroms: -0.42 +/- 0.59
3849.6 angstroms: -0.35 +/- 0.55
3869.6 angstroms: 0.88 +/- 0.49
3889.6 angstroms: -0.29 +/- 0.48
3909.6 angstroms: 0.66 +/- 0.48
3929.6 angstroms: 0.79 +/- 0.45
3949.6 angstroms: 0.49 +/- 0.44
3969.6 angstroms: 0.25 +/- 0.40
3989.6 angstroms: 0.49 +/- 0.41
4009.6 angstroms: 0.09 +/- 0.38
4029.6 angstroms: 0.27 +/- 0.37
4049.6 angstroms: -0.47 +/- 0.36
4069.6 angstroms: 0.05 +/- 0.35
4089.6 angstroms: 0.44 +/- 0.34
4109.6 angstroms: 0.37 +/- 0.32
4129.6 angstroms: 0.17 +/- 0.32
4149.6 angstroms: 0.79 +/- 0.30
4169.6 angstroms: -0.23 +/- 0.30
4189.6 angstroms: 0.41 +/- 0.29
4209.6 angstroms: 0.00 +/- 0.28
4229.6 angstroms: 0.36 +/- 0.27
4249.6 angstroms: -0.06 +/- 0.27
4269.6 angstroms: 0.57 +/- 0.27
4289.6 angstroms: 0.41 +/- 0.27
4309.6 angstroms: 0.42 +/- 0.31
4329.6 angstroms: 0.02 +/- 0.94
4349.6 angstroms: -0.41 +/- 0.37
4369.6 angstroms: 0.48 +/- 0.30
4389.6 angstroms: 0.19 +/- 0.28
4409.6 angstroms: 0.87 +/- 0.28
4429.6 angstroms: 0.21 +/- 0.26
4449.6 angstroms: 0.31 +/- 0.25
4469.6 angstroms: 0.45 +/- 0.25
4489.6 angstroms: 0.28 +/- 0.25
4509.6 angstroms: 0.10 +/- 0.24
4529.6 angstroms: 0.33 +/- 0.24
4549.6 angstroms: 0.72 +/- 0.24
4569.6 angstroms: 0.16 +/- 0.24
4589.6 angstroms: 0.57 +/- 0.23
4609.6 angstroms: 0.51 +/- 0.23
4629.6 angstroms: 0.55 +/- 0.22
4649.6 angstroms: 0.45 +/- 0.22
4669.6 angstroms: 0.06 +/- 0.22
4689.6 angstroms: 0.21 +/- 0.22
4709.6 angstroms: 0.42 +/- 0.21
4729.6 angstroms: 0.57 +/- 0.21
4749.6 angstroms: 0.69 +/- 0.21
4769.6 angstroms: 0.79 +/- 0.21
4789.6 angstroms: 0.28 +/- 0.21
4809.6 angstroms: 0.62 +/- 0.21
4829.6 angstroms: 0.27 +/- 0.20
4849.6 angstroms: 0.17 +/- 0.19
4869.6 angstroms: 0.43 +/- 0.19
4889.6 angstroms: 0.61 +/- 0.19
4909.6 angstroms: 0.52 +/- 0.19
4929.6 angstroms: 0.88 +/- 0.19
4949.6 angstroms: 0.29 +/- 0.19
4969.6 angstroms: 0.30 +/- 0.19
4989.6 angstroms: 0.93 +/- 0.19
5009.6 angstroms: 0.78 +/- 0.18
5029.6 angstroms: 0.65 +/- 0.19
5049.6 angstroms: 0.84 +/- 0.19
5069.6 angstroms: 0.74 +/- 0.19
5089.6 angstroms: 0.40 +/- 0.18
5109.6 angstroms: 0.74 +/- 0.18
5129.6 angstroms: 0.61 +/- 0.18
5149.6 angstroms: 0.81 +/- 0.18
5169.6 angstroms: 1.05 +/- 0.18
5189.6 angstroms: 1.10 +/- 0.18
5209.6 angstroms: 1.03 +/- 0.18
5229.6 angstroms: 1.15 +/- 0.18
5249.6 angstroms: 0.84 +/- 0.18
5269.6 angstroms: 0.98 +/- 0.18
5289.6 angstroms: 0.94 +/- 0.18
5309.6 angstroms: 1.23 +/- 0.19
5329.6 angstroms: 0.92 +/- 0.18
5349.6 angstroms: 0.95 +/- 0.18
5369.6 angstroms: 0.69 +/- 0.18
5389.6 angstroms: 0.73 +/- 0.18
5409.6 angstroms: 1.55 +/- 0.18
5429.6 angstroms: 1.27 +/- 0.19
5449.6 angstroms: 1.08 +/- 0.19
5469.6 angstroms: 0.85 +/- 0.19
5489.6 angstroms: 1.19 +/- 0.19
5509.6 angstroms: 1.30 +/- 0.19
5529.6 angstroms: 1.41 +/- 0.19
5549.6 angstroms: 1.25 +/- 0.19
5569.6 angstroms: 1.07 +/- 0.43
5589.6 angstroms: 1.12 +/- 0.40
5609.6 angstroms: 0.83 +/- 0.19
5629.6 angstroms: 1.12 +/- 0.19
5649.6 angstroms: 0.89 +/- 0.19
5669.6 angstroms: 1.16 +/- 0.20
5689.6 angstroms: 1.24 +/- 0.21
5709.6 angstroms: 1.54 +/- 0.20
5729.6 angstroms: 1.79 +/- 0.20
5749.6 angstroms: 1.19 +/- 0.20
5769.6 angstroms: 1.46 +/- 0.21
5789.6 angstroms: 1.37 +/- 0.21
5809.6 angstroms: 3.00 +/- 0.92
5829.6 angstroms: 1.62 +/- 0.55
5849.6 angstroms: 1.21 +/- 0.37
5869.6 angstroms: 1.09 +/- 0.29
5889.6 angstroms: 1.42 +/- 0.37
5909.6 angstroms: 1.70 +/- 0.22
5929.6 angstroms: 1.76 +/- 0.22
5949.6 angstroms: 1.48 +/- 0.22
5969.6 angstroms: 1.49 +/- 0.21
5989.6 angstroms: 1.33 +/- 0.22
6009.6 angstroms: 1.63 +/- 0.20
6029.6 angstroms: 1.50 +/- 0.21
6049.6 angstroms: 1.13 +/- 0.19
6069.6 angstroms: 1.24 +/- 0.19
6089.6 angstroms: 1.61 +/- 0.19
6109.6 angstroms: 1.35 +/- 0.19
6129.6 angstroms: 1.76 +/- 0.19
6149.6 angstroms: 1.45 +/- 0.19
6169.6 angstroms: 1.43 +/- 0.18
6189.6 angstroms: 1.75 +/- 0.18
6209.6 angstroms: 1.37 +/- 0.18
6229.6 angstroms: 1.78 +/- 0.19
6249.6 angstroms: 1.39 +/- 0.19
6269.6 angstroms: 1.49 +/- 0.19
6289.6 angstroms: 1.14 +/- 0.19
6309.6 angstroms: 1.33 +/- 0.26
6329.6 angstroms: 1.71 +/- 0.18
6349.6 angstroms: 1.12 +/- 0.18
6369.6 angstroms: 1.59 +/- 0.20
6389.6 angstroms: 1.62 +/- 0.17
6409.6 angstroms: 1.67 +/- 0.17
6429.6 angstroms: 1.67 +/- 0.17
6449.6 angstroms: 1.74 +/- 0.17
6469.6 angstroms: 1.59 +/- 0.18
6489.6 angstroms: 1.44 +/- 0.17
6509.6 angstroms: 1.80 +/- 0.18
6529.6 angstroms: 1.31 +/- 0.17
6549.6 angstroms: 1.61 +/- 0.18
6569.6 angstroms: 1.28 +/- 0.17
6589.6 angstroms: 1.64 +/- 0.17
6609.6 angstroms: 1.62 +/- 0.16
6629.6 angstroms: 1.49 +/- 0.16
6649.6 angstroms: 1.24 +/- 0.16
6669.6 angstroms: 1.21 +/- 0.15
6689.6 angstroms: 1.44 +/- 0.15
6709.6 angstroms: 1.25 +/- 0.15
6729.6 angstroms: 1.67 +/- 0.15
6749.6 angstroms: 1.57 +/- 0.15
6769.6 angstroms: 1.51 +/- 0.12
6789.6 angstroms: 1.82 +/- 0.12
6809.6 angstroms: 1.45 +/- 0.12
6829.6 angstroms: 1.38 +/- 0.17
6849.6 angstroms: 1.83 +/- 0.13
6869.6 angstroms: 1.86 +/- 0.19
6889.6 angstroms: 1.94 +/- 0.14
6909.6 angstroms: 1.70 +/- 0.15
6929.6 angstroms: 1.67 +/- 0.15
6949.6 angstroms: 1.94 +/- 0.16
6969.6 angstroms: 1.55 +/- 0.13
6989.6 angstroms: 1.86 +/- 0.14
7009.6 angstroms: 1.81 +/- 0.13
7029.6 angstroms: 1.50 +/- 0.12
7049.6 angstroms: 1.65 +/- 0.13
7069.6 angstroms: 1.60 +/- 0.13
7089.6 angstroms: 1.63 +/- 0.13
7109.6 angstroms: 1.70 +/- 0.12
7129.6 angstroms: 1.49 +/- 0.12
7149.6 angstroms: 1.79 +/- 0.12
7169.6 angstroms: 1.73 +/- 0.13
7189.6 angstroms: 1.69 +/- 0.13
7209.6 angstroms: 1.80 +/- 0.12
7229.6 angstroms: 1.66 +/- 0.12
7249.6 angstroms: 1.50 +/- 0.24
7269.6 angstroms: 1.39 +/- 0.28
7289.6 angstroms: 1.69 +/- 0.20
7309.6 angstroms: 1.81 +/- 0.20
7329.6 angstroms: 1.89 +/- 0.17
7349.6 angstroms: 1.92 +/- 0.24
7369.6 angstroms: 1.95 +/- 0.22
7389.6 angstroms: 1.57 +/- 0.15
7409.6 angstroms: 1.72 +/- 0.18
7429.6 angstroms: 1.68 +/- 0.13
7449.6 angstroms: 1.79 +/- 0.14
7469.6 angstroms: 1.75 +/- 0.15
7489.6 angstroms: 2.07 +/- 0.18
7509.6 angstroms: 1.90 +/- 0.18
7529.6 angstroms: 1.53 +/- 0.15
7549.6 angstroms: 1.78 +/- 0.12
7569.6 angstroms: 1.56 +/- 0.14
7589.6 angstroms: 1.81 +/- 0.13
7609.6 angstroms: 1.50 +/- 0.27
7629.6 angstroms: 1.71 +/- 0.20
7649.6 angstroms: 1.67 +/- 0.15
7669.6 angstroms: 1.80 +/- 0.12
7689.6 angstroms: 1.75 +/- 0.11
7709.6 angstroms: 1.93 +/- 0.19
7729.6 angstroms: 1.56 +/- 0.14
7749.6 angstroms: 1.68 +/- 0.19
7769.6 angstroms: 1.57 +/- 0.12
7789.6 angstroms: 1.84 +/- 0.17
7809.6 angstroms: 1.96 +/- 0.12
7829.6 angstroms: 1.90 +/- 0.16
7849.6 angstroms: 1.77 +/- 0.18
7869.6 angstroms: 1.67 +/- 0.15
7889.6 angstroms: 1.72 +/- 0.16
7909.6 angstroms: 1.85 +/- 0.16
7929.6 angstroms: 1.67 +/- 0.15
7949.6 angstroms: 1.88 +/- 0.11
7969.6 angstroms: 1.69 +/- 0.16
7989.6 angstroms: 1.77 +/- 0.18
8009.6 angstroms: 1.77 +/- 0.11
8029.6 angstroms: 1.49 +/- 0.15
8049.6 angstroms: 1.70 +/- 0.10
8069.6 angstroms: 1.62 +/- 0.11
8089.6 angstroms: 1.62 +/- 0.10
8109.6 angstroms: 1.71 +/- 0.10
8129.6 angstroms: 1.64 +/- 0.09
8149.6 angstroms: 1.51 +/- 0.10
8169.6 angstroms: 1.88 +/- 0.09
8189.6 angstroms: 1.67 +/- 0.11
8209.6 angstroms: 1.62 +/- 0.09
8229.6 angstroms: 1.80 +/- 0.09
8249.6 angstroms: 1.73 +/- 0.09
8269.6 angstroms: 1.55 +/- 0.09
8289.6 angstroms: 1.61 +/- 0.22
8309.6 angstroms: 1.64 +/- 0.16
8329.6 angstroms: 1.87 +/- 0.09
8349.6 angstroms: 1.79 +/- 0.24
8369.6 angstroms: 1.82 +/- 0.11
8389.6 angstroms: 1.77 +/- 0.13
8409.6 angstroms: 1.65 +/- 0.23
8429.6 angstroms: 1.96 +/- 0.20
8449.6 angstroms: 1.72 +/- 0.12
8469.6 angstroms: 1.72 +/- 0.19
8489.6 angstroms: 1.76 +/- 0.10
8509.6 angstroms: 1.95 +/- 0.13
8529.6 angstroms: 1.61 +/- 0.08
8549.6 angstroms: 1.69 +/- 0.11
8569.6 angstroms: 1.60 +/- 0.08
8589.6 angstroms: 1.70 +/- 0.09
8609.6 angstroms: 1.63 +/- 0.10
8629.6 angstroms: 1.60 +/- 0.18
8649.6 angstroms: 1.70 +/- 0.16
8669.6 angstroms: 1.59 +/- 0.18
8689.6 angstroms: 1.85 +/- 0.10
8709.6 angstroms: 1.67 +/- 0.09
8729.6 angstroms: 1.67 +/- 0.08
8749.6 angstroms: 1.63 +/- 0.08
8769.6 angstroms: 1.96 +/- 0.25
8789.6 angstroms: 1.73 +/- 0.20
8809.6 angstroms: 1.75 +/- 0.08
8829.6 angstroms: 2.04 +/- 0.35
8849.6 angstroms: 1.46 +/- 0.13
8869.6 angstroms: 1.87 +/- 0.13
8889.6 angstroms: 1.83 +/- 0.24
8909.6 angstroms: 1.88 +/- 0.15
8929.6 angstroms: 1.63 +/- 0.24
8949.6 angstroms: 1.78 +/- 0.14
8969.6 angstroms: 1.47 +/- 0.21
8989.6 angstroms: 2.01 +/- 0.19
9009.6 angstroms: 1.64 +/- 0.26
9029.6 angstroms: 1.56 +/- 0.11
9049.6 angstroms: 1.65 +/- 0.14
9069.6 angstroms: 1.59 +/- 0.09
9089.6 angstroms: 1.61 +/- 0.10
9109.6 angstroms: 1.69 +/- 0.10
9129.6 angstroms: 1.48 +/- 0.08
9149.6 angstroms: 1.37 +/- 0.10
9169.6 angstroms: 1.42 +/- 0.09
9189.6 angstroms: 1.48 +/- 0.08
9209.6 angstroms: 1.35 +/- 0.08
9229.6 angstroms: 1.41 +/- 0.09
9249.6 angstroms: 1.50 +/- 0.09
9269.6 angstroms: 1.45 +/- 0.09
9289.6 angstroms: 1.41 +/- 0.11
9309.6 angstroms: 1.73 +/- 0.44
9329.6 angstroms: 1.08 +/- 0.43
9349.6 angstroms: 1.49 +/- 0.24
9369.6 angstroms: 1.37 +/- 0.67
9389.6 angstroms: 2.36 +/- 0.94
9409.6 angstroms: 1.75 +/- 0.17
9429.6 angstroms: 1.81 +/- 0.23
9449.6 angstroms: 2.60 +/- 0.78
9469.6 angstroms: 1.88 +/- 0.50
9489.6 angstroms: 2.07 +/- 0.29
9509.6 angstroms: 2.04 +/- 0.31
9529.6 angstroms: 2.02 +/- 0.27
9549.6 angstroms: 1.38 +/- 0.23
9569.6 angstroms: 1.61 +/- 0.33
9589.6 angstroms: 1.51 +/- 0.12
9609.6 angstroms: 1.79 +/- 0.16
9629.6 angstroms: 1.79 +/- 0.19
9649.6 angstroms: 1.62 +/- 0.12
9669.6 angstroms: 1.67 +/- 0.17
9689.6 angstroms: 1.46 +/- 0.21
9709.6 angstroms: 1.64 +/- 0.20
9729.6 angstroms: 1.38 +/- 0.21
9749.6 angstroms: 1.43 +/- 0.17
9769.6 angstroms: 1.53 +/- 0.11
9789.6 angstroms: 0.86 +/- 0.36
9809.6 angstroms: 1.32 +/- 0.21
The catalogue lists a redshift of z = 0.29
